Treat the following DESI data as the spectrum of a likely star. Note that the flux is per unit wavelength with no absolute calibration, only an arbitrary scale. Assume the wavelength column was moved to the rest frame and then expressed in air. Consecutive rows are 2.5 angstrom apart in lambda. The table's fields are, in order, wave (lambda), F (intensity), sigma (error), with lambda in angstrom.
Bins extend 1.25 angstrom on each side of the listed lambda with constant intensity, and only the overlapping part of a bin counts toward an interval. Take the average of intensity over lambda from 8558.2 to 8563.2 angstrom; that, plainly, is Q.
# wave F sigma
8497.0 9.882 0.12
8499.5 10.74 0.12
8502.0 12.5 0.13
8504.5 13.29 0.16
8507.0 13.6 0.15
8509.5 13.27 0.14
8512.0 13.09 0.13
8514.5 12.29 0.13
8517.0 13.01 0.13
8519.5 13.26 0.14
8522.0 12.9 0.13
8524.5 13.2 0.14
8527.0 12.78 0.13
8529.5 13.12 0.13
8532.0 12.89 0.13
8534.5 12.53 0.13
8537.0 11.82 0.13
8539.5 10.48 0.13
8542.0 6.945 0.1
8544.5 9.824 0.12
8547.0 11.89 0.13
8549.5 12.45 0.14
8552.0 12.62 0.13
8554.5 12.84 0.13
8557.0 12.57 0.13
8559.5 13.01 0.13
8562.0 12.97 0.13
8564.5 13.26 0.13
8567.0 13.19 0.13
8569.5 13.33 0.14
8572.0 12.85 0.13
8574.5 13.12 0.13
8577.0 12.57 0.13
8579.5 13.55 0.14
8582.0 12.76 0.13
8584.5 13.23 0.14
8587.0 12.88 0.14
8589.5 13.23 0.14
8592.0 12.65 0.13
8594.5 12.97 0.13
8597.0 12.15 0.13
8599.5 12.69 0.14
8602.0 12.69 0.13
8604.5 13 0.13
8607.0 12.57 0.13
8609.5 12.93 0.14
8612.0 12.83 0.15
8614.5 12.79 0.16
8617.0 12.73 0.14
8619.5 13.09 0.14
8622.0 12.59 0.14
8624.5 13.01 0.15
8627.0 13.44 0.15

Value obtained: 13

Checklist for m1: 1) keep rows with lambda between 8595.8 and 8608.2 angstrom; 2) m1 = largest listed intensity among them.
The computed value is 13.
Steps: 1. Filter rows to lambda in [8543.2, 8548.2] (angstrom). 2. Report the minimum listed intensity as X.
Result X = 9.824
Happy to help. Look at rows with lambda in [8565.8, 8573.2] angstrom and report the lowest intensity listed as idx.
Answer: 12.85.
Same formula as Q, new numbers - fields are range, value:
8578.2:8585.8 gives 13.2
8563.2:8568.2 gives 13.2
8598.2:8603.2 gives 12.7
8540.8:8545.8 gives 8.43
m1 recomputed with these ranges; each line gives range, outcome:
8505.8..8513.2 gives 13.6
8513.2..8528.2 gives 13.26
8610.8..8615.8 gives 12.83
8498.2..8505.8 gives 13.29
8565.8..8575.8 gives 13.33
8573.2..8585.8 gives 13.55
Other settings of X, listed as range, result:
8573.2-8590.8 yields 12.57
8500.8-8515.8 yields 12.29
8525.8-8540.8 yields 10.48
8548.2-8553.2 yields 12.45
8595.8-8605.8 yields 12.15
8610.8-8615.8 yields 12.79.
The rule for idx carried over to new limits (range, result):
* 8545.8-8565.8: 11.89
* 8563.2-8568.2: 13.19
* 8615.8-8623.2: 12.59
